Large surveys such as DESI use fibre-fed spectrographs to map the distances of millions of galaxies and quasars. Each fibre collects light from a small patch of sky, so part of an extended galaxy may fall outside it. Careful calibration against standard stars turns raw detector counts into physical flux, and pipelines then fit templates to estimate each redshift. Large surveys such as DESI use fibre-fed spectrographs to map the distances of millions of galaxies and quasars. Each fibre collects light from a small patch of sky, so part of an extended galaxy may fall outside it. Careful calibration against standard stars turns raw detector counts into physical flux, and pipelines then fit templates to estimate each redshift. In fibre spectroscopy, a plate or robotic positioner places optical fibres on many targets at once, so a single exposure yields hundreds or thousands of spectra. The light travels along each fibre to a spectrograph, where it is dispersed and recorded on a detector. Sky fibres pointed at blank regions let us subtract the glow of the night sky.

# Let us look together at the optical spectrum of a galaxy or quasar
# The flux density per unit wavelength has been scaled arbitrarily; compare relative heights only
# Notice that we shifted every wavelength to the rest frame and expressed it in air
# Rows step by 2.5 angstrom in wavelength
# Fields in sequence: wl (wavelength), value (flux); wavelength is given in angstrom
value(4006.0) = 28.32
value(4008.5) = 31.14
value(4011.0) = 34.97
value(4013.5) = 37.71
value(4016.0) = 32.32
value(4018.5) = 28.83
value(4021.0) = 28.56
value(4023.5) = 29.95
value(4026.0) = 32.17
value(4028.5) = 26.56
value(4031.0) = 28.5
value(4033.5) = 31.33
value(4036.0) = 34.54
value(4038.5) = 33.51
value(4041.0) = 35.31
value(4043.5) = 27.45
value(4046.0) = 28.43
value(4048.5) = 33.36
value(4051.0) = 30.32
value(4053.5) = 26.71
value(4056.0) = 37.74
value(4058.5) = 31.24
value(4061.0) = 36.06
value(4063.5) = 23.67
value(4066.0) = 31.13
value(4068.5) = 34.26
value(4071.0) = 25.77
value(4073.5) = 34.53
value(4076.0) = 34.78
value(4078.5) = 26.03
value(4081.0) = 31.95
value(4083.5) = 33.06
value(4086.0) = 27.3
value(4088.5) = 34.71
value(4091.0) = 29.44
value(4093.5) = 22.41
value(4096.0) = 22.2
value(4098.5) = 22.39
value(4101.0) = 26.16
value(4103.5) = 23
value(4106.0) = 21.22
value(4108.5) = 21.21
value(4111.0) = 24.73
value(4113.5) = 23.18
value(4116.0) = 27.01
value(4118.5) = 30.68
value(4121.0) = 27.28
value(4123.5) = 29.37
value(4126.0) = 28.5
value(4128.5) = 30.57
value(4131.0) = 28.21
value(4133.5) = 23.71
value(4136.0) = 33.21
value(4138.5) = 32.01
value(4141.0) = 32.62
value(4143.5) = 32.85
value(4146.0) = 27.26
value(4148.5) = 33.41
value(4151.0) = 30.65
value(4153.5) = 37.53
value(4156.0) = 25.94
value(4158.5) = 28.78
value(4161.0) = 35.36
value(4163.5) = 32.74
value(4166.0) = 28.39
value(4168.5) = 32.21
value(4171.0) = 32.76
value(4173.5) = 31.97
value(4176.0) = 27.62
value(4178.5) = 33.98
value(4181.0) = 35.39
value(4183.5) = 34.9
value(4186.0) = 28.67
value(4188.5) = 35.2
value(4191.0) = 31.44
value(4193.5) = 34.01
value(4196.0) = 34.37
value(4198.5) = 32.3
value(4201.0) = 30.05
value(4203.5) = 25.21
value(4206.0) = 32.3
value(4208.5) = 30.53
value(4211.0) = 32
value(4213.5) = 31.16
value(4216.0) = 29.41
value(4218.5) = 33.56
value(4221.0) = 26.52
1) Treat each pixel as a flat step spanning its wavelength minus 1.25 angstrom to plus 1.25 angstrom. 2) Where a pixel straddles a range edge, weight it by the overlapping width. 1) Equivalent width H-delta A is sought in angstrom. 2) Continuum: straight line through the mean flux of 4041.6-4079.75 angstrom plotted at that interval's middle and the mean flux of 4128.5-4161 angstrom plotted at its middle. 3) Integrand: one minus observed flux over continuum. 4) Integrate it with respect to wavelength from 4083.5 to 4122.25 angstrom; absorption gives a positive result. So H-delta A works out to 6.3 angstrom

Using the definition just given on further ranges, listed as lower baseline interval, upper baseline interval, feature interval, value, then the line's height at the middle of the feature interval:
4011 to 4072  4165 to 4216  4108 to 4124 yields 2.61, 31.4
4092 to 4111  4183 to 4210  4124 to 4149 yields -3.83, 26.1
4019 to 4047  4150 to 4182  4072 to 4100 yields 1.89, 31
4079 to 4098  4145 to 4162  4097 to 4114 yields 3.51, 29.1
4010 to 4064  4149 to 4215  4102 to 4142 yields 5.54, 31.6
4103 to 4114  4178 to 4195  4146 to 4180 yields -1.64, 30.1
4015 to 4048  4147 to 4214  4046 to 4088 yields -0.27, 30.9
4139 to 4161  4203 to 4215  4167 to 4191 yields -1.12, 31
